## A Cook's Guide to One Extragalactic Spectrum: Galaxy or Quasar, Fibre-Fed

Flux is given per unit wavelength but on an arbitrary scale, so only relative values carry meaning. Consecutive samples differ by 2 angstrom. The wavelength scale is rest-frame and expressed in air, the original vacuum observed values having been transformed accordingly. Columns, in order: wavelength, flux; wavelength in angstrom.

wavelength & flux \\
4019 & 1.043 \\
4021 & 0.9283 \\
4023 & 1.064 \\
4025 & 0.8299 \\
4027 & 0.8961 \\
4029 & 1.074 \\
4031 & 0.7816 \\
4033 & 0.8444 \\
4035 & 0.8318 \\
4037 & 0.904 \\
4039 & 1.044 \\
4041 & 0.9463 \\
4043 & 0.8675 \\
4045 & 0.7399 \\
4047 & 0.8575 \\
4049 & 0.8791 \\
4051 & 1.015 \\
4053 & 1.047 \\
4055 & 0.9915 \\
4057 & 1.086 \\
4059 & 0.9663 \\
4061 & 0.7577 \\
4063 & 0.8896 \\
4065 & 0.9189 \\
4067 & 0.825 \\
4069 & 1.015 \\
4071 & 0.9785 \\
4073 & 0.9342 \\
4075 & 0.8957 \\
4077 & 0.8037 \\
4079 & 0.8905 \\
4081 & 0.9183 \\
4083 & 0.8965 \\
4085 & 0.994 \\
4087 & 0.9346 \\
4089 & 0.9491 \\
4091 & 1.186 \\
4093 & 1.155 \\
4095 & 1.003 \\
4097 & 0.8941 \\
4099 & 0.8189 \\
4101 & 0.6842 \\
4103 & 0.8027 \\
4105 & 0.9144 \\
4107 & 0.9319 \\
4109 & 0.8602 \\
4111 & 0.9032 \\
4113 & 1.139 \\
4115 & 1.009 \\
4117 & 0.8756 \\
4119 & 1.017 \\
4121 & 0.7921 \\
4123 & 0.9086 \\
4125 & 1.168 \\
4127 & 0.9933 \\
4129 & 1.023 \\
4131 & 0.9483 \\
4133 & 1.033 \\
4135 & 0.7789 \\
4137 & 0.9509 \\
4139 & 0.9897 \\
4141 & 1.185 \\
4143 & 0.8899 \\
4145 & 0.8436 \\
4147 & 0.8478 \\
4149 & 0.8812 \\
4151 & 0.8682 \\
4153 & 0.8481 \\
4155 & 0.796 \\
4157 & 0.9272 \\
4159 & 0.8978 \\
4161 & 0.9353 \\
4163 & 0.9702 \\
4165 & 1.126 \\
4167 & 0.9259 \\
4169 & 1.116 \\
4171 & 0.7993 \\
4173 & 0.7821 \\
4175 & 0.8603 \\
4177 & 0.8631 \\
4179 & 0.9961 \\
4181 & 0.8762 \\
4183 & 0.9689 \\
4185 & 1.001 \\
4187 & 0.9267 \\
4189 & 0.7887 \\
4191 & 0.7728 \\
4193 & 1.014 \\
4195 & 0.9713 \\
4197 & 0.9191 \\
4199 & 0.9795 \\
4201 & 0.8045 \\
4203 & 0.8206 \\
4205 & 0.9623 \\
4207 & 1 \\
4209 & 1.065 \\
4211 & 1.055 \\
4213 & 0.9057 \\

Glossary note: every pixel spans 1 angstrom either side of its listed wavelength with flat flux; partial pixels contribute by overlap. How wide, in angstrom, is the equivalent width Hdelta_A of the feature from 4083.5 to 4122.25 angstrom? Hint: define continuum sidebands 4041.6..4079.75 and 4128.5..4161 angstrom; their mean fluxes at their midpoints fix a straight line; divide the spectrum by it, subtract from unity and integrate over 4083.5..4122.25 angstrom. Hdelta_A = -1.0 angstrom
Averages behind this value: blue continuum 0.914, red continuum 0.918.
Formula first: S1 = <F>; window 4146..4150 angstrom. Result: 0.865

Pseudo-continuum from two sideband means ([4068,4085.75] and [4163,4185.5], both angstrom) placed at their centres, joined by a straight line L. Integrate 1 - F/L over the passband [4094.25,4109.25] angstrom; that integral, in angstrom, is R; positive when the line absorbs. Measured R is 1.1 angstrom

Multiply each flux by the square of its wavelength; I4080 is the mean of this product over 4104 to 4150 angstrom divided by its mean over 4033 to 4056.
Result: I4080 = 1.1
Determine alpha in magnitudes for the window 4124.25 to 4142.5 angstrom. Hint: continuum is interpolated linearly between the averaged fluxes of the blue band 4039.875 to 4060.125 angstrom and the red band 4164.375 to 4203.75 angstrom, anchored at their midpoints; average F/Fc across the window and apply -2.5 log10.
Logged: -0.09 mag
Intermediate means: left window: 0.939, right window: 0.914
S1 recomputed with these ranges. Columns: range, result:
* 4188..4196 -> 0.887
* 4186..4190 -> 0.858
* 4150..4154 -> 0.858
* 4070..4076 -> 0.936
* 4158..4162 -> 0.917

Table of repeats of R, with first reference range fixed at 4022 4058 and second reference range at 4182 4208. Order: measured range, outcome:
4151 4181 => 0.2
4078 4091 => -0.4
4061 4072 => 0.2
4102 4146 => -1.4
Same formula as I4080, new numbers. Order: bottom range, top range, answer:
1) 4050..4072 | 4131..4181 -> 1.01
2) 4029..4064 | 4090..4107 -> 1.05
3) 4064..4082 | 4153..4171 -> 1.09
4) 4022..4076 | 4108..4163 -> 1.06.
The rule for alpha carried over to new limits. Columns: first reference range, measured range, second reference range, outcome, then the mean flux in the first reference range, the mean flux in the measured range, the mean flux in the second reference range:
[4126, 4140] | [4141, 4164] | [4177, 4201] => 0.06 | 0.96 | 0.895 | 0.921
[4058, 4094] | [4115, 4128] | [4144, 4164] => -0.07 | 0.939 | 0.963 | 0.882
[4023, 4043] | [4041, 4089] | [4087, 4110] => 0.00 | 0.912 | 0.919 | 0.928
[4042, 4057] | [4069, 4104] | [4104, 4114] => 0.01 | 0.925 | 0.928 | 0.95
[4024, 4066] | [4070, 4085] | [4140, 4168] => 0.01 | 0.913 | 0.909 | 0.924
